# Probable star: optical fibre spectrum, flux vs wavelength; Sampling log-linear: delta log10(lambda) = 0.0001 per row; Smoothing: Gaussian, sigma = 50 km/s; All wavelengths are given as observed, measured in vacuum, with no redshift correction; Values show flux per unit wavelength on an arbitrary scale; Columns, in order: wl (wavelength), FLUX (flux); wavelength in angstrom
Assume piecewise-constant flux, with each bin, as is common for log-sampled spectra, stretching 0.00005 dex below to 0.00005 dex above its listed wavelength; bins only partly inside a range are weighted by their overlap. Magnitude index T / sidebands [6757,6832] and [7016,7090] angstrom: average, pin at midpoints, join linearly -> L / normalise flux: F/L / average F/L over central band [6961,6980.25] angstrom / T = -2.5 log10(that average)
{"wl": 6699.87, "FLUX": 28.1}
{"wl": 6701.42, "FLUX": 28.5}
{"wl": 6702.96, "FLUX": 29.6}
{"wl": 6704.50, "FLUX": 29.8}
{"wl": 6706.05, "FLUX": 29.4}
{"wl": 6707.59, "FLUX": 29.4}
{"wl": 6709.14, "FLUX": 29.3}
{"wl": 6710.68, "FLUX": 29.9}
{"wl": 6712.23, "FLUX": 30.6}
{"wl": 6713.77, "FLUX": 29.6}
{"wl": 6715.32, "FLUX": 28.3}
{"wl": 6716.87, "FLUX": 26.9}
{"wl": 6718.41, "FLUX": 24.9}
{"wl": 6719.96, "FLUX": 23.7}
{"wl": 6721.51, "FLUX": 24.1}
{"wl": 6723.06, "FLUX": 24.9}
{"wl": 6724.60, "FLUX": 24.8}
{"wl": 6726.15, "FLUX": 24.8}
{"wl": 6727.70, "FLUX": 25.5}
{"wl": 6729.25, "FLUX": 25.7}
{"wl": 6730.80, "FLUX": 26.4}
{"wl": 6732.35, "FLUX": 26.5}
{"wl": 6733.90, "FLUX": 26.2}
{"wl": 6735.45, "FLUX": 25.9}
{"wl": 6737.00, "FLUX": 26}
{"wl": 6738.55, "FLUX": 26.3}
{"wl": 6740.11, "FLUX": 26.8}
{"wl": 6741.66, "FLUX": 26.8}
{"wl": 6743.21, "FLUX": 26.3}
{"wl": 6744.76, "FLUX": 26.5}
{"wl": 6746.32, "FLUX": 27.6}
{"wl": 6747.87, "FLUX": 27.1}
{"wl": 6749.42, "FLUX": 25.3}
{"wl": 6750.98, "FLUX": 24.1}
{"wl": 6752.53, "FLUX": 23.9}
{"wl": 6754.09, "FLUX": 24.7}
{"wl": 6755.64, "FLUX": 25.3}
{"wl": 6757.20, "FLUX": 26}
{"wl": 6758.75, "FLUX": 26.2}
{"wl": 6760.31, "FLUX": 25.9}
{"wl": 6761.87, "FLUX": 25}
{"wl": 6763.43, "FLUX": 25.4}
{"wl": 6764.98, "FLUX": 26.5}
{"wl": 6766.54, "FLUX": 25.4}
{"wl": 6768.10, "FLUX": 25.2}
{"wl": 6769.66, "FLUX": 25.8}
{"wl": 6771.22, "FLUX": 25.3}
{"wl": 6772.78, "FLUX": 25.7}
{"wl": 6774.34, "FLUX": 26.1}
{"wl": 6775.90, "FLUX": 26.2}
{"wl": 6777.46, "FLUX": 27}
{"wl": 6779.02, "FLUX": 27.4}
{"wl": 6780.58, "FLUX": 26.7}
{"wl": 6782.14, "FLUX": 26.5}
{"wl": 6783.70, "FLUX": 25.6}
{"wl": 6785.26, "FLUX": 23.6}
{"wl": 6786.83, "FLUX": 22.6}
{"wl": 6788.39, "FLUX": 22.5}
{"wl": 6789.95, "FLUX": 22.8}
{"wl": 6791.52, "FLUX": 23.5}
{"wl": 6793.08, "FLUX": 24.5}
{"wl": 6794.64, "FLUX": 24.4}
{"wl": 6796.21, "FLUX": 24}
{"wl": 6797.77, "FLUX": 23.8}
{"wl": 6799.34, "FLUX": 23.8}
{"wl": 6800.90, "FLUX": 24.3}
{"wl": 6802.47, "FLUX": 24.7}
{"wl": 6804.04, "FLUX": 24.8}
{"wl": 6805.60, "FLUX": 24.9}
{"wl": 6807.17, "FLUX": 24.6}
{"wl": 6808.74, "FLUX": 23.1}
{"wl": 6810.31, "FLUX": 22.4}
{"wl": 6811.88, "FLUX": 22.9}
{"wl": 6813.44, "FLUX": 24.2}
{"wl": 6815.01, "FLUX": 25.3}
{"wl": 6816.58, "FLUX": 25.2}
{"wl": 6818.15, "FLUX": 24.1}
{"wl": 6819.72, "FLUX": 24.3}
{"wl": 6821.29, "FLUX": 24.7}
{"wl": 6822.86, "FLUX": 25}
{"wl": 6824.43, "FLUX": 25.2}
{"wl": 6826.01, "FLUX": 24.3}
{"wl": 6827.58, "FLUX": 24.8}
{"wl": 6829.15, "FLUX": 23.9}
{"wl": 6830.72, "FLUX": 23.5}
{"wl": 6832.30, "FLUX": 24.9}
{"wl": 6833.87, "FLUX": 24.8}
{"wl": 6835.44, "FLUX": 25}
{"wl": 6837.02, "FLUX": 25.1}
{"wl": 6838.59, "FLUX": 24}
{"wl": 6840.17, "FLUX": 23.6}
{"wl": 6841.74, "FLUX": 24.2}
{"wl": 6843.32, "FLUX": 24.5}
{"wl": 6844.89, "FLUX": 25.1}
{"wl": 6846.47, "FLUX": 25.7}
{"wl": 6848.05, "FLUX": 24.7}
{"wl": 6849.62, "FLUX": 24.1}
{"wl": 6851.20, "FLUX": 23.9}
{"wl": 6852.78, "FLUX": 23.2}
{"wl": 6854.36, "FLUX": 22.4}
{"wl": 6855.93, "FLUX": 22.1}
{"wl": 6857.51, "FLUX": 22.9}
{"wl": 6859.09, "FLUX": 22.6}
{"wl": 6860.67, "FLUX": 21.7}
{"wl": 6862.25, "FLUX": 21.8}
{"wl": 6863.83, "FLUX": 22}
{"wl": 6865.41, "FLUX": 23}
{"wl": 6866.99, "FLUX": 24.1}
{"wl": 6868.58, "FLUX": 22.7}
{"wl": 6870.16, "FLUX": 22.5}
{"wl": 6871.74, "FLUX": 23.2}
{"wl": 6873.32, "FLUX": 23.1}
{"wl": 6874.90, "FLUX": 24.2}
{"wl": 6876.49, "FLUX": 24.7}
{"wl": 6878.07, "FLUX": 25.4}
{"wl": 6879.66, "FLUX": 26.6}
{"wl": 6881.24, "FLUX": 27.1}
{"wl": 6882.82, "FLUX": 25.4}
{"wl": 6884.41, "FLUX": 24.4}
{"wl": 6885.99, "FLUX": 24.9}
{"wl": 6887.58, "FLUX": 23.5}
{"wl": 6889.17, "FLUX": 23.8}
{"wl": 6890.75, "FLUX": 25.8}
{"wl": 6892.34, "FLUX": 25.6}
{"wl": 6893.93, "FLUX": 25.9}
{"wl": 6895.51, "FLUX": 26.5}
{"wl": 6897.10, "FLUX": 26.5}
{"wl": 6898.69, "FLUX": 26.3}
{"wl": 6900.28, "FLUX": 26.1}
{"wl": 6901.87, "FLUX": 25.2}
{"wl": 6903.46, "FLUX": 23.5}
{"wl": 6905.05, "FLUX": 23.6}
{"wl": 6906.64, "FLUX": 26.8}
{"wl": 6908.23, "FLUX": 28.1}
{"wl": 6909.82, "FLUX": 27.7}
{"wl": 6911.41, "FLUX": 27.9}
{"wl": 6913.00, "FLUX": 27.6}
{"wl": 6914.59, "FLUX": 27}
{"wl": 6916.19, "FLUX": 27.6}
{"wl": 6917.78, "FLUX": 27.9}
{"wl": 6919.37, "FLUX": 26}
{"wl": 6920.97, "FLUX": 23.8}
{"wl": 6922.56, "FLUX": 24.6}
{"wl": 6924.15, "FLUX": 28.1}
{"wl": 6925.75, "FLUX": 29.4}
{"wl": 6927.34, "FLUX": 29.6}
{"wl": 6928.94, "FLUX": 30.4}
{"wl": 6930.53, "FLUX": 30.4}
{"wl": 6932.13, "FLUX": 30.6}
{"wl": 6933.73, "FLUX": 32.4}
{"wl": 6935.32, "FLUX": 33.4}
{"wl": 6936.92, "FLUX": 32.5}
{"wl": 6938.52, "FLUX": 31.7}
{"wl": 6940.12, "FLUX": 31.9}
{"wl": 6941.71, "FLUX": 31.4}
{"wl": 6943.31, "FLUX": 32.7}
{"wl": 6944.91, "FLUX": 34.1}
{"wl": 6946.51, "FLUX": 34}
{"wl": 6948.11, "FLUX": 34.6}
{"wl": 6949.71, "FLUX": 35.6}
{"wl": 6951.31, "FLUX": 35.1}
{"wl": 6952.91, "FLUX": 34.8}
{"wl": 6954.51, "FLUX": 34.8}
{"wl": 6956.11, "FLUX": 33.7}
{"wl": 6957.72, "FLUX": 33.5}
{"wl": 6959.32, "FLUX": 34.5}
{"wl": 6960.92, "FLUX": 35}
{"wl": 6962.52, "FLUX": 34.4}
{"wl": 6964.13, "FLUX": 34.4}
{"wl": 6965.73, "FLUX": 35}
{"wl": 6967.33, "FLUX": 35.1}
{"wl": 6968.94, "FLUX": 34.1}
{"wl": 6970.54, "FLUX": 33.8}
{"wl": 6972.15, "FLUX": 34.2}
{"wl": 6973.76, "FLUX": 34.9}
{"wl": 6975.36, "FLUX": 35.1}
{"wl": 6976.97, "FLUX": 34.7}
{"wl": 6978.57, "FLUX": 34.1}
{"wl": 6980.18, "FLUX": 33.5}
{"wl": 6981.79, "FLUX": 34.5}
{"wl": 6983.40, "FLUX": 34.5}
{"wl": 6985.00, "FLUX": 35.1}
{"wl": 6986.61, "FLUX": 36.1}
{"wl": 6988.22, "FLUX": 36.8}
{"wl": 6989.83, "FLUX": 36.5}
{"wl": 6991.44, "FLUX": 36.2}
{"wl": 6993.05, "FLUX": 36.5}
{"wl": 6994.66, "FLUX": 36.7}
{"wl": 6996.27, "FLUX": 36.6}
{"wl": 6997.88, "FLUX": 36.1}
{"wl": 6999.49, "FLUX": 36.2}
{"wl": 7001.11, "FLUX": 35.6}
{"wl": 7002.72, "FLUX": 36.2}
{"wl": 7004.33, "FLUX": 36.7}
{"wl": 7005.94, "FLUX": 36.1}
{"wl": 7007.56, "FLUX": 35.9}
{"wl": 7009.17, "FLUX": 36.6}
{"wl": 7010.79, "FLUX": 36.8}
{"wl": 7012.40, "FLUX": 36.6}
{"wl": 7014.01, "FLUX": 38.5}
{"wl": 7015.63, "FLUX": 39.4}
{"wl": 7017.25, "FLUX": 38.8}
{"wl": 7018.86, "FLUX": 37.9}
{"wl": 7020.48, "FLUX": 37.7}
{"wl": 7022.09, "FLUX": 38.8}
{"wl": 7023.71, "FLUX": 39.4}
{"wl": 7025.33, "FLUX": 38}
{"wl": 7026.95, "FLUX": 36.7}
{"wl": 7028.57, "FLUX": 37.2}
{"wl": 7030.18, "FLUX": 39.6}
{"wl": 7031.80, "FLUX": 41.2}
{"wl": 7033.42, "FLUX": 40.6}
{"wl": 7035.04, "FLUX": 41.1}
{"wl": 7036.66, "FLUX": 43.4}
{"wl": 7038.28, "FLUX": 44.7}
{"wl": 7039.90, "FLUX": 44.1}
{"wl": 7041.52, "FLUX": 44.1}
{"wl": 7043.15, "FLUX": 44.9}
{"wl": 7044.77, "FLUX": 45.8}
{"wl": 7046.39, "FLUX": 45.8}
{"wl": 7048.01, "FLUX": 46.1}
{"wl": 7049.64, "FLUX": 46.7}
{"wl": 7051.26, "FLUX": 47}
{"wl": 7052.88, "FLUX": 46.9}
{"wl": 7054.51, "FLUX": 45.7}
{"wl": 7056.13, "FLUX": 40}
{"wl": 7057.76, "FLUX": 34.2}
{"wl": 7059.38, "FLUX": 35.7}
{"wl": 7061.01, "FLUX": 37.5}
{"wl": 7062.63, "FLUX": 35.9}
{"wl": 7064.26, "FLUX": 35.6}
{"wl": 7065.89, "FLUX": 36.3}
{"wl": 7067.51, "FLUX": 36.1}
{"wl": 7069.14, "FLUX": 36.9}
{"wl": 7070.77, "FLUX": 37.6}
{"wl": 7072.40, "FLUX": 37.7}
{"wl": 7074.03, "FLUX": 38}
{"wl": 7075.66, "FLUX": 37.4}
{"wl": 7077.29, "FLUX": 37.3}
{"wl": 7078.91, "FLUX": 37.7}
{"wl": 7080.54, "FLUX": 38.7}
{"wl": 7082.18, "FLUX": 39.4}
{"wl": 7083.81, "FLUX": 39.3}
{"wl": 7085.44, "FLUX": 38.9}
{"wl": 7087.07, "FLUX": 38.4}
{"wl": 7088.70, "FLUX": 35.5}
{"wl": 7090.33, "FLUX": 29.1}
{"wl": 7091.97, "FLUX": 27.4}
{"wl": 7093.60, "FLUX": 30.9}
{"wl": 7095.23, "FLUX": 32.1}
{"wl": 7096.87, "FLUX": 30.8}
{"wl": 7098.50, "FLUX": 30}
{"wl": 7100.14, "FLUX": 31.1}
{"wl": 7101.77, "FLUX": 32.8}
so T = 0.02 mag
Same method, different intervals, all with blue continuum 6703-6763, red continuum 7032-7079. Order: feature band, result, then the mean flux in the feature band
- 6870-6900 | 0.31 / 25.1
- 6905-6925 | 0.28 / 26.8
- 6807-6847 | 0.25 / 24.4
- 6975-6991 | 0.07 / 35.1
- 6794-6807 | 0.21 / 24.3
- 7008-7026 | 0.03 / 38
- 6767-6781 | 0.09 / 26.1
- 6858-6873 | 0.39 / 22.6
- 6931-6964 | 0.08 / 33.5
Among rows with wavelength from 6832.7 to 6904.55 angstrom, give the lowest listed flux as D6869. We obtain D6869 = 21.7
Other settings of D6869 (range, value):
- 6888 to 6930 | 23.5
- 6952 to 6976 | 33.5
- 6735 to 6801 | 22.5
